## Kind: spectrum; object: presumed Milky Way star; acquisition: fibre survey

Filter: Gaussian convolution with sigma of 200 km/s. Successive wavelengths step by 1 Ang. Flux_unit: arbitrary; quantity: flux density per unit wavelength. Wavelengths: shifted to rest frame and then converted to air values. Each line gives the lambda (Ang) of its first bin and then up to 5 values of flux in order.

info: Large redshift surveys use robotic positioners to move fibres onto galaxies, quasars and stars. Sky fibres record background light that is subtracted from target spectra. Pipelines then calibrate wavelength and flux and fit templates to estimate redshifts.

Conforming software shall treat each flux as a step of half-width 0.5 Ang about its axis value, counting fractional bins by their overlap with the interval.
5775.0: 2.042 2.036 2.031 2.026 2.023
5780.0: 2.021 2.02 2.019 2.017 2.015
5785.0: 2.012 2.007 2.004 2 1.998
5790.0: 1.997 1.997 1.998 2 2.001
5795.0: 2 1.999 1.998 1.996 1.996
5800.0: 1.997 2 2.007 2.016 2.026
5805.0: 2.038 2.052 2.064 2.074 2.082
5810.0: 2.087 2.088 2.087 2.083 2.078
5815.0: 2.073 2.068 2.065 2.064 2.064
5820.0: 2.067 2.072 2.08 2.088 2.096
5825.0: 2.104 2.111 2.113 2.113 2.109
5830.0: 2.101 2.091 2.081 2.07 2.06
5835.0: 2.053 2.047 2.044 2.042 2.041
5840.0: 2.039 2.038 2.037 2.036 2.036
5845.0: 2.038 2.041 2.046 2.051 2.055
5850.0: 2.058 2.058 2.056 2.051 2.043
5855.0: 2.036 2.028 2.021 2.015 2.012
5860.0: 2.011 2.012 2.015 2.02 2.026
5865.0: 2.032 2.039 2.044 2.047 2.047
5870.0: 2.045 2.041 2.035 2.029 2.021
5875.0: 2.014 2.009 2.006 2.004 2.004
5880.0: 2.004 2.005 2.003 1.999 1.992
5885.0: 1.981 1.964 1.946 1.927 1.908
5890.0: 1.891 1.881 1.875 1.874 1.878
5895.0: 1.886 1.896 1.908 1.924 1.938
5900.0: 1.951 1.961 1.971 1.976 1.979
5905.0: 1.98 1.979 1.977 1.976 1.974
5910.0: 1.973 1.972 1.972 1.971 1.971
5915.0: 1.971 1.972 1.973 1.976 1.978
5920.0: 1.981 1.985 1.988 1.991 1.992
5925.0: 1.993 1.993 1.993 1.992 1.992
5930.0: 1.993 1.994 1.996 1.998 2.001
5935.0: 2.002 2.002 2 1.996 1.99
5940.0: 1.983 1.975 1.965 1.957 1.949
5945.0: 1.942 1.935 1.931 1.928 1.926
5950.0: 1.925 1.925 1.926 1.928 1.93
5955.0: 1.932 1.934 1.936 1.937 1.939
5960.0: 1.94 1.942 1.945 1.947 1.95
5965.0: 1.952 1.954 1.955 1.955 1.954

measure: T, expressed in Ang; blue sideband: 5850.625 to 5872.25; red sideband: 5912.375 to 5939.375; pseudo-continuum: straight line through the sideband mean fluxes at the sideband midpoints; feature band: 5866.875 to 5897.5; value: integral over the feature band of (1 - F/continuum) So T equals 0.7 Ang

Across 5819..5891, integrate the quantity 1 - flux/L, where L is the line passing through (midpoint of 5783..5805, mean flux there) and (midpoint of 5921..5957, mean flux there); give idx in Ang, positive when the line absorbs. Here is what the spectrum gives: -1.6 Ang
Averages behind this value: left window 2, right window 1.97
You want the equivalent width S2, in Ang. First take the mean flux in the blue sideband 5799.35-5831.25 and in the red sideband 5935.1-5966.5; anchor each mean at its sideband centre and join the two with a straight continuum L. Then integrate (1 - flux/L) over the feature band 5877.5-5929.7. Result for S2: 0.8 Ang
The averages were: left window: 2.07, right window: 1.95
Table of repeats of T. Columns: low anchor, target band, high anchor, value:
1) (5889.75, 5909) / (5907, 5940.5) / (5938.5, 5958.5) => -0.8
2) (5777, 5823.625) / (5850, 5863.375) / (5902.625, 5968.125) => -0.2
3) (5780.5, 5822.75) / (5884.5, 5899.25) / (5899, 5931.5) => 0.6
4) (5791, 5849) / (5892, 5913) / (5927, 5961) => 0.5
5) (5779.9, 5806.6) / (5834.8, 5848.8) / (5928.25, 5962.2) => -0.3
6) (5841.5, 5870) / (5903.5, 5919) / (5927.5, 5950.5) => 0.2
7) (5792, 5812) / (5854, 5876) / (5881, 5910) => -0.6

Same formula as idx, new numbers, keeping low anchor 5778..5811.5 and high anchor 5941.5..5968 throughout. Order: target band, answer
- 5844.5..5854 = -0.3 Ang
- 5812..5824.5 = -0.4 Ang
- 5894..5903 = 0.2 Ang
